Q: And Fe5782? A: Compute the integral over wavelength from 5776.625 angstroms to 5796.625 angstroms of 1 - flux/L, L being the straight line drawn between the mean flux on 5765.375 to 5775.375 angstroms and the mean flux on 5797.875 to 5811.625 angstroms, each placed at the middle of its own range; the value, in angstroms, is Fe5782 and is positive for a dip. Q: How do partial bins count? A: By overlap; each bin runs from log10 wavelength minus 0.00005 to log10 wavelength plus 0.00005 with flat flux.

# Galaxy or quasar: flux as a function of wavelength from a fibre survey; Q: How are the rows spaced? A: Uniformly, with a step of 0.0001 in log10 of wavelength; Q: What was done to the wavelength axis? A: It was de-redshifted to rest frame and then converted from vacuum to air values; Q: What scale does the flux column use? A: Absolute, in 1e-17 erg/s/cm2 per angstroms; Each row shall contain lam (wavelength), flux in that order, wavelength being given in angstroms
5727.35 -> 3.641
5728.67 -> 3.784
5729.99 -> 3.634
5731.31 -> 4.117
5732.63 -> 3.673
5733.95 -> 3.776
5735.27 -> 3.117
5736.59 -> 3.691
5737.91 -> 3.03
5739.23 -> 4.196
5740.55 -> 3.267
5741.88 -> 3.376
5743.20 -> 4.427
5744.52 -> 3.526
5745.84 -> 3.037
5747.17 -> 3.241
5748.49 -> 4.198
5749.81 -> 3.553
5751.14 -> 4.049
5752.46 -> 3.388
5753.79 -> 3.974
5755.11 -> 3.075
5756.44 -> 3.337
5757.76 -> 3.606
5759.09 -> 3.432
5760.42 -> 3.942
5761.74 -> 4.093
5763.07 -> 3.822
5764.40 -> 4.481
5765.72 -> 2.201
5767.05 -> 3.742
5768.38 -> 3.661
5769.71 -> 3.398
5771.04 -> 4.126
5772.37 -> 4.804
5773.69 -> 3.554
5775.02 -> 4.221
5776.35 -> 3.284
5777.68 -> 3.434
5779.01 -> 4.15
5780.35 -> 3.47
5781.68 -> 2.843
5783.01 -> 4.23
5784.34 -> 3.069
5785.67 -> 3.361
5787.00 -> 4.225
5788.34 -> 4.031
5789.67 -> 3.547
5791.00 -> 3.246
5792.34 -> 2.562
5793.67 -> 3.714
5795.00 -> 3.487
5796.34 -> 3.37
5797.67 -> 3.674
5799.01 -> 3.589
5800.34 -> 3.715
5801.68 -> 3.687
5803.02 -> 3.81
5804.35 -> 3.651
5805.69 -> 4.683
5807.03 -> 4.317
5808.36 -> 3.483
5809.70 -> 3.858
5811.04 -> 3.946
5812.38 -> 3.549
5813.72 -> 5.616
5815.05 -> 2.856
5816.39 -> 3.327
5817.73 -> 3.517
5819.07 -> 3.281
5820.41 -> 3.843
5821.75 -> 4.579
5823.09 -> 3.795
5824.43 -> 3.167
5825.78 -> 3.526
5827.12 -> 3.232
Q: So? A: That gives 1.5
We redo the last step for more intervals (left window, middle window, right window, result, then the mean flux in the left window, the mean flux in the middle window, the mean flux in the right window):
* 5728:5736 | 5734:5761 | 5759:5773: 1.2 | 3.68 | 3.58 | 3.8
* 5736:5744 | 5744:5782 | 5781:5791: -0.2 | 3.66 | 3.65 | 3.59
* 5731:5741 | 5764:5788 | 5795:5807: 0.2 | 3.6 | 3.68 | 3.78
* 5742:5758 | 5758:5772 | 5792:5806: -0.4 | 3.61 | 3.71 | 3.63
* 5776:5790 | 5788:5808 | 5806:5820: 0.2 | 3.61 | 3.66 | 3.8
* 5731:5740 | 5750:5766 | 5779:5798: -0.3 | 3.64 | 3.65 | 3.51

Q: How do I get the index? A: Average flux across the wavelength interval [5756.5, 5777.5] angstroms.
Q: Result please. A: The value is 3.74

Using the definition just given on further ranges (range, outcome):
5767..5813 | 3.7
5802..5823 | 3.88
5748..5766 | 3.68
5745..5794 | 3.62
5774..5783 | 3.61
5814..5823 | 3.67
